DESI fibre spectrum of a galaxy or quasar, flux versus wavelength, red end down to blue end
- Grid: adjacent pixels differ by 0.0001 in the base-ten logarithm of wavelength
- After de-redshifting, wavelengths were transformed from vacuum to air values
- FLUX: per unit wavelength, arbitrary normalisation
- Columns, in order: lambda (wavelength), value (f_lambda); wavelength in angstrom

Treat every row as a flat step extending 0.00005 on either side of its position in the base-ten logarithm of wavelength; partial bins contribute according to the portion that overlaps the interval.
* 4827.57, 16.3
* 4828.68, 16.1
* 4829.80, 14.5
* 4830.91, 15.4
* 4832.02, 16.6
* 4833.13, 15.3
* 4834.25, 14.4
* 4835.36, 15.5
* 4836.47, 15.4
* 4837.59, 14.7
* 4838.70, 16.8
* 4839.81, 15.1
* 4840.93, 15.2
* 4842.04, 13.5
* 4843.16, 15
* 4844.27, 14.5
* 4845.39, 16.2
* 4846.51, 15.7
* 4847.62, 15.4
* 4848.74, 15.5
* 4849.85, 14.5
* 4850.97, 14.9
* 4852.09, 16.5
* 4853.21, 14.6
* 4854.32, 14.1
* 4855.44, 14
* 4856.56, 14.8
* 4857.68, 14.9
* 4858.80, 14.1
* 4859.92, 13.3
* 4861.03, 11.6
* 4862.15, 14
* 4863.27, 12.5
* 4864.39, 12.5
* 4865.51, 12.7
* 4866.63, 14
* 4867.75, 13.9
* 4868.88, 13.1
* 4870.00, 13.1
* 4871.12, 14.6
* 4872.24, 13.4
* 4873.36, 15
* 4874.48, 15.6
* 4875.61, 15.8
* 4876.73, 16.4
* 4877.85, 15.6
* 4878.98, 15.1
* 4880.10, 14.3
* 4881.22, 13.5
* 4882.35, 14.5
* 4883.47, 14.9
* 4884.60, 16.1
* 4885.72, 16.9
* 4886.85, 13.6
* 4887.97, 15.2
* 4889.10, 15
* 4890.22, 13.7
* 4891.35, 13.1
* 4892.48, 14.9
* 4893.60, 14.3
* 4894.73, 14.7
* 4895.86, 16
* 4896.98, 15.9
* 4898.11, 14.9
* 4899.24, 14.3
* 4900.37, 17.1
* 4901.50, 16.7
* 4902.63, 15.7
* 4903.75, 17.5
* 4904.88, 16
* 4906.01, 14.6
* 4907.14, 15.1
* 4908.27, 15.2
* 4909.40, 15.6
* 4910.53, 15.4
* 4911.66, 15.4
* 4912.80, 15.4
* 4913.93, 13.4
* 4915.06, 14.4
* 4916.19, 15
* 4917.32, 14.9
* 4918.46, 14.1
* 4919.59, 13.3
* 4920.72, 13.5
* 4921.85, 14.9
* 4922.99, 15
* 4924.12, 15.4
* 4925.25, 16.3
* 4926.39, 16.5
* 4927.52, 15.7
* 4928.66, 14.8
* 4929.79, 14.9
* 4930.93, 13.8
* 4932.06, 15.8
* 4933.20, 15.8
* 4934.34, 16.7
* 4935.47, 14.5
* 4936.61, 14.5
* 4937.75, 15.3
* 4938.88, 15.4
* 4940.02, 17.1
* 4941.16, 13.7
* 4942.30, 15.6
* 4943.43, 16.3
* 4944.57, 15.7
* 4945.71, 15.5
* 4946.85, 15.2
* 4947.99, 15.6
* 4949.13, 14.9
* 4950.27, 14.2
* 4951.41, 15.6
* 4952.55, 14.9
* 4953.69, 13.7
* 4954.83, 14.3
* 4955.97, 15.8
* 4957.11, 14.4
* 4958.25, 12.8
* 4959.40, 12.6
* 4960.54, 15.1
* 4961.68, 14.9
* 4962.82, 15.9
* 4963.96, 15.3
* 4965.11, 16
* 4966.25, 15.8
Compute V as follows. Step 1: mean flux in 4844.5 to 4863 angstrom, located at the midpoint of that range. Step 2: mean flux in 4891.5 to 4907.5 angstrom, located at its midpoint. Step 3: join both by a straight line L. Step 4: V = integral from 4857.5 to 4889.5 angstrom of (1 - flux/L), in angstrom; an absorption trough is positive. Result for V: 1.46 angstrom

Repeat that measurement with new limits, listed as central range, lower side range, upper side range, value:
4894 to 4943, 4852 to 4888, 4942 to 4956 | -1.38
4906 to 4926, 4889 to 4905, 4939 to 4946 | 0.78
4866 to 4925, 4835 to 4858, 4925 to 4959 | 0.81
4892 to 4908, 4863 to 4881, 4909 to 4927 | -0.99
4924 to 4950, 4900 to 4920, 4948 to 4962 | -1.11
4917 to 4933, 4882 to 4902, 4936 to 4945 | 0.41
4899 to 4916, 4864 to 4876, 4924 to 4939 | -0.73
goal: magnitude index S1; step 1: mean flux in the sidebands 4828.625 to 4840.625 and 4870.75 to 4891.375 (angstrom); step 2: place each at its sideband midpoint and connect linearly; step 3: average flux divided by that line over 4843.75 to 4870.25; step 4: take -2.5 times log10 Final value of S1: 0.07 mag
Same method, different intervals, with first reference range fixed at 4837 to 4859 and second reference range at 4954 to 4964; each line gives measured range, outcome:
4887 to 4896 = 0.023 mag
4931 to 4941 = -0.061 mag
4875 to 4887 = -0.024 mag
